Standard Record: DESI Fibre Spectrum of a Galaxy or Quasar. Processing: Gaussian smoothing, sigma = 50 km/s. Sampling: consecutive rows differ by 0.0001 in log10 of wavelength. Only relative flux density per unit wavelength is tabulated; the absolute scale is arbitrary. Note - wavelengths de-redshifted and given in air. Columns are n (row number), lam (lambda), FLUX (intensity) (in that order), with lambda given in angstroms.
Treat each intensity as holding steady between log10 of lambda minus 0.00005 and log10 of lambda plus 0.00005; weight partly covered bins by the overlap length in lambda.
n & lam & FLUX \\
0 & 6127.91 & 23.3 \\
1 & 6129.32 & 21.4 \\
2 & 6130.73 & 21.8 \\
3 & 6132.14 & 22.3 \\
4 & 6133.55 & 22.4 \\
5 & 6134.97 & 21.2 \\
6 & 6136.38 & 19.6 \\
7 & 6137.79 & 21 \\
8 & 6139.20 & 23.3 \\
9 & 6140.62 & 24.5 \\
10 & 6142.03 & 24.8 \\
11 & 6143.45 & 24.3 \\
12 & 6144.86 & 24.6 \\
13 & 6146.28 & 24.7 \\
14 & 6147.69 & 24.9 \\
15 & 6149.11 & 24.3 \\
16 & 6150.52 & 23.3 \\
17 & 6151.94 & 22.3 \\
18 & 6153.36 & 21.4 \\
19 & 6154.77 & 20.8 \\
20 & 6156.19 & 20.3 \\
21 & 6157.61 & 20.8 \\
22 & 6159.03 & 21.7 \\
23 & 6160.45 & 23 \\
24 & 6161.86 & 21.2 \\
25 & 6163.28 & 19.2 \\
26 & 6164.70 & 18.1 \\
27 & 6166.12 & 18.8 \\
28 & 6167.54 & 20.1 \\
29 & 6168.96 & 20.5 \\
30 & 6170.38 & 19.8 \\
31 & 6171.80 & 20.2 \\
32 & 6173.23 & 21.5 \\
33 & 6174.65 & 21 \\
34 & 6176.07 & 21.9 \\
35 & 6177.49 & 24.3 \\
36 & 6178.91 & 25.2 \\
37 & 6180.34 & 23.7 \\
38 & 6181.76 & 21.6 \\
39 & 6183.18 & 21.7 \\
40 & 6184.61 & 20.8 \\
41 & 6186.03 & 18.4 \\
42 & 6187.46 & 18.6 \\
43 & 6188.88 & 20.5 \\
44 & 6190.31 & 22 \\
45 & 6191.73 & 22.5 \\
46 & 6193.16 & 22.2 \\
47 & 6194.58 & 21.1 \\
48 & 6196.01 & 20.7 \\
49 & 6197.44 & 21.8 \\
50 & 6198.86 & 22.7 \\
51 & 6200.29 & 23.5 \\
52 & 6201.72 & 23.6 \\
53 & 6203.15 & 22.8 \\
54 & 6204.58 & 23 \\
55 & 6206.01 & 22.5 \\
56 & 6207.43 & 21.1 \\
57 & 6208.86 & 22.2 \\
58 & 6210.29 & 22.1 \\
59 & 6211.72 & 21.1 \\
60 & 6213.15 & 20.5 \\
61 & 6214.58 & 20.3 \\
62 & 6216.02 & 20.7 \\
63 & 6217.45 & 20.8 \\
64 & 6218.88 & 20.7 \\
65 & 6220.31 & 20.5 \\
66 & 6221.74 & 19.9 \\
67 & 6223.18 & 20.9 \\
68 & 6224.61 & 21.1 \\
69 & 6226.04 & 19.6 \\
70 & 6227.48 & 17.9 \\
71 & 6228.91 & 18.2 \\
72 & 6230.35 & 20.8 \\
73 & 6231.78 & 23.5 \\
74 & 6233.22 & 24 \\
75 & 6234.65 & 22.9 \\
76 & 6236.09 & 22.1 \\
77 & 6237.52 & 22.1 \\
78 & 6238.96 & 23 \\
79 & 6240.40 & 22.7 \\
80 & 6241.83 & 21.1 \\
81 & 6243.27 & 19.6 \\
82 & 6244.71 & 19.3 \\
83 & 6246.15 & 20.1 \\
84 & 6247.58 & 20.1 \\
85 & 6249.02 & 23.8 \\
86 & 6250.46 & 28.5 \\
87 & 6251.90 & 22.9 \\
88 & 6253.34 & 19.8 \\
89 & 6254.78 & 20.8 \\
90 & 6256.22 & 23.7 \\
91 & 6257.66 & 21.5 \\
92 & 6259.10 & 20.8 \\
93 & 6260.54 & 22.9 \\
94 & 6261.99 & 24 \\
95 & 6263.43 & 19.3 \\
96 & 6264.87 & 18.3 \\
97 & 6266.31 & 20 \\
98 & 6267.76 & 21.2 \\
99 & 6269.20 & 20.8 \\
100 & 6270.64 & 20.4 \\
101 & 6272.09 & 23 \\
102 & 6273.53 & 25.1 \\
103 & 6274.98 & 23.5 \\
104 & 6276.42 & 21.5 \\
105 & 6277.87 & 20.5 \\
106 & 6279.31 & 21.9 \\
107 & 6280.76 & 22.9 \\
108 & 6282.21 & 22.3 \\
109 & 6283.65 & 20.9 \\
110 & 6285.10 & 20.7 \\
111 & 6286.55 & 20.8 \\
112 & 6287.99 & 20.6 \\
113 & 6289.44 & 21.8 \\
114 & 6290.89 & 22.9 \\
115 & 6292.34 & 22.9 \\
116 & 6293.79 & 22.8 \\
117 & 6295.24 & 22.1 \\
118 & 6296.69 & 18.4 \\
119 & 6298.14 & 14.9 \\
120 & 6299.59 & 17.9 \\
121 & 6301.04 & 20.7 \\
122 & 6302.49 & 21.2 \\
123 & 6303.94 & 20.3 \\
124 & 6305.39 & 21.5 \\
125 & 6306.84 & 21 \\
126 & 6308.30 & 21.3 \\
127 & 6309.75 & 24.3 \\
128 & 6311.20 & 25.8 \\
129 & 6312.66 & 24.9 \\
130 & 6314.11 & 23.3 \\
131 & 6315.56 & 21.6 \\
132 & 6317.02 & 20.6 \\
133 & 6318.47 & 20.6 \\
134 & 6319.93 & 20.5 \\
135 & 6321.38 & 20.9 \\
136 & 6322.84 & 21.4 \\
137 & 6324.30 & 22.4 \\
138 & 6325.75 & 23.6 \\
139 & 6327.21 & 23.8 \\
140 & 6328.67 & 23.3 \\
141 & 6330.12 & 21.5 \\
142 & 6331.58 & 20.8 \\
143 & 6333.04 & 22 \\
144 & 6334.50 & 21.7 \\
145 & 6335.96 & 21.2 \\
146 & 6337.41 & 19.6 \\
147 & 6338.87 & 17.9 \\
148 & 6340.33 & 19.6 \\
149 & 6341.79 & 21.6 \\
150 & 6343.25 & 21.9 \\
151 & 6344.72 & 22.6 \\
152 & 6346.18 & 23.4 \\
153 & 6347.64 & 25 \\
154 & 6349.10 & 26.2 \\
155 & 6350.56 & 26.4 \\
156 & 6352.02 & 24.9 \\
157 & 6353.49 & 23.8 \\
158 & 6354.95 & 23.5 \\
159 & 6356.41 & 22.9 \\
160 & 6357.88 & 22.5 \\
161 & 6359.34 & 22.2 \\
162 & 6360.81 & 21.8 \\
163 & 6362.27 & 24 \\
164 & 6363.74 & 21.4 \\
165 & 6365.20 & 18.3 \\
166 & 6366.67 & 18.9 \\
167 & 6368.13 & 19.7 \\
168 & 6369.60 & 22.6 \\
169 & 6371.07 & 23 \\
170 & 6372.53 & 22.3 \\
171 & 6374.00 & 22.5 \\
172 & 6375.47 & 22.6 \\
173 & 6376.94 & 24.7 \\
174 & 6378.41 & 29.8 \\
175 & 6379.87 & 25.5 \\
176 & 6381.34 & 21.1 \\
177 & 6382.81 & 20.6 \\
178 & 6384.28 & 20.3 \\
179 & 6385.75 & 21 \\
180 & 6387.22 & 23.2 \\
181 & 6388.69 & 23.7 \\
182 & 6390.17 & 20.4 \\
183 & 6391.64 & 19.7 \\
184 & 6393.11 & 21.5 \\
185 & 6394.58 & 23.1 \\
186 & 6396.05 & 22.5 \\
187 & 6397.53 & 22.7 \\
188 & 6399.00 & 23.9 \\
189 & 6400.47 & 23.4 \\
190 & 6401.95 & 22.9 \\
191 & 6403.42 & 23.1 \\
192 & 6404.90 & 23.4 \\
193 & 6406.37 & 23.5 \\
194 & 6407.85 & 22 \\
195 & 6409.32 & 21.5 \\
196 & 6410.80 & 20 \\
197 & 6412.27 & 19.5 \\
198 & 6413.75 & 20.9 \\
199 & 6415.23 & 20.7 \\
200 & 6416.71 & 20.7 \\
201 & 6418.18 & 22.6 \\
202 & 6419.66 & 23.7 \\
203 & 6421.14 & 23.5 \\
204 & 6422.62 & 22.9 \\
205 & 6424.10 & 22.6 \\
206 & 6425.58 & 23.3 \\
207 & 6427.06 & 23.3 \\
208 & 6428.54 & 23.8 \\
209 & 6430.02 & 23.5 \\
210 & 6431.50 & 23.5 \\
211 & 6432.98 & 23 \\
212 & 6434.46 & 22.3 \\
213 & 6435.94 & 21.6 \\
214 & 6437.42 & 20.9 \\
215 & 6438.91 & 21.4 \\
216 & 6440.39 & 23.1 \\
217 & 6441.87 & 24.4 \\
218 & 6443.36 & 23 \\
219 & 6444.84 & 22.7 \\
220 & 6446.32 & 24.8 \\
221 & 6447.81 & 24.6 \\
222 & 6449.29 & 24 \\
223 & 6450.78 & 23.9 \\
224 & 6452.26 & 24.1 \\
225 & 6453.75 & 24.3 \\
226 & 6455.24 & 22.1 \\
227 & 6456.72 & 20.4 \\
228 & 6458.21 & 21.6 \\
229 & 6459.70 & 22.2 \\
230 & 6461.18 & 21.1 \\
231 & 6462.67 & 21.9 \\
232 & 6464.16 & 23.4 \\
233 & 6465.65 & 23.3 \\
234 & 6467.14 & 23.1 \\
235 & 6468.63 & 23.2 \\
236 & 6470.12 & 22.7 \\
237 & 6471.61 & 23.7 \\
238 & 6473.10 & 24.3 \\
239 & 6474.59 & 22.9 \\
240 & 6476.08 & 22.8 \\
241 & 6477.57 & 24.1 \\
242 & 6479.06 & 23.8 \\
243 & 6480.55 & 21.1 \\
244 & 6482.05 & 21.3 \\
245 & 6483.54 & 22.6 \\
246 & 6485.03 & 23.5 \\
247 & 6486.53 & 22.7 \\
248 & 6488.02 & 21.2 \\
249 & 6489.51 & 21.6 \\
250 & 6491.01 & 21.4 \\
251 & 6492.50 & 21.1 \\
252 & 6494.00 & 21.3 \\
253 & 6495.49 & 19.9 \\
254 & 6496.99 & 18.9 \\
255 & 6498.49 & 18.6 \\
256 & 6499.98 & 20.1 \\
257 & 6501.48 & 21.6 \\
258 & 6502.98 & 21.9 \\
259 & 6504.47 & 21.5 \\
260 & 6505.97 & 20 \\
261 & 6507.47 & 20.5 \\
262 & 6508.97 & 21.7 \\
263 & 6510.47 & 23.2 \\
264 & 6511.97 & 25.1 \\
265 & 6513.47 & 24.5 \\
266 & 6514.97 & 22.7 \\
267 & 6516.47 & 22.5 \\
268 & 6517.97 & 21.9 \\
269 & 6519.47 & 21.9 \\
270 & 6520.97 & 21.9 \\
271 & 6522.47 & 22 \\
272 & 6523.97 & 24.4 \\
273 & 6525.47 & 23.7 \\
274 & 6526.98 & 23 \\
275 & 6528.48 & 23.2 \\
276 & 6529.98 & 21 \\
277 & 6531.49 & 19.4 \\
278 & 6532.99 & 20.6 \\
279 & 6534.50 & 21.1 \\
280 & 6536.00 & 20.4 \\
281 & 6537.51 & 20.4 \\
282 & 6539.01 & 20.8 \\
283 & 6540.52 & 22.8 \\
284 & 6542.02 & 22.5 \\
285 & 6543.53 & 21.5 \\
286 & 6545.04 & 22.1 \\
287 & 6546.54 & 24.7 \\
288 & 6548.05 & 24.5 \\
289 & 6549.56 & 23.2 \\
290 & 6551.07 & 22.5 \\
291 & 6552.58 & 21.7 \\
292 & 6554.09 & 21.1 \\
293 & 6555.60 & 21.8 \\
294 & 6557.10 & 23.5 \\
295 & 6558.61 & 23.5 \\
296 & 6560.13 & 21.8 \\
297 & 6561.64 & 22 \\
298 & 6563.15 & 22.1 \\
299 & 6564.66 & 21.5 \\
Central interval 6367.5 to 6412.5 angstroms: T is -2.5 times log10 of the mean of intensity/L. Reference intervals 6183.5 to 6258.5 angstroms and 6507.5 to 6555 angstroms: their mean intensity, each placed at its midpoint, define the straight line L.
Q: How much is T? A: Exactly -0.03 mag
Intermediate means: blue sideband 21.5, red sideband 22.3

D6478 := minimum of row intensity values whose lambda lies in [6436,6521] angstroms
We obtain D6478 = 18.6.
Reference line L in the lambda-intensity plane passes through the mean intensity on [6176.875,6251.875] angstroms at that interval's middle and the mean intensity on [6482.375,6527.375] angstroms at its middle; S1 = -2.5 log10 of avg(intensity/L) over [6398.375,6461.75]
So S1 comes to -0.04 mag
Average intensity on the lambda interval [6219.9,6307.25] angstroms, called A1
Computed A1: 21.3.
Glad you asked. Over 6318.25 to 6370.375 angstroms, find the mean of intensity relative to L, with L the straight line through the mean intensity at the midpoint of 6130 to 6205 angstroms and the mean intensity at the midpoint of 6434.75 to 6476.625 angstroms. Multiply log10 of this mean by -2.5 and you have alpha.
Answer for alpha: 0.021 mag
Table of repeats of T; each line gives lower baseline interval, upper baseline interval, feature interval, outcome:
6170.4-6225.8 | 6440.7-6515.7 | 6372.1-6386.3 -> -0.05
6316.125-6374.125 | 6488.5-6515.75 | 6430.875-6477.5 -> -0.06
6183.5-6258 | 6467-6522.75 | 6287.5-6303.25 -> 0.06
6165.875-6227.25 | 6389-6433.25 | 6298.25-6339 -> 0.02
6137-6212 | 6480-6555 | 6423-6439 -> -0.04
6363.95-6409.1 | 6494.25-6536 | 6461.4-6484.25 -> -0.05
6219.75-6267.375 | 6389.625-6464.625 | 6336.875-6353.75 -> -0.03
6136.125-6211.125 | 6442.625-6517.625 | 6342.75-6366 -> -0.05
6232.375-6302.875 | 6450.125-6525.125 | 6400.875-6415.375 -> 0.01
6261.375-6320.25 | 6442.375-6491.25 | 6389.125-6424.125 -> 0.01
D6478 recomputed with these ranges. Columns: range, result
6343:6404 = 18.3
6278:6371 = 14.9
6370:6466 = 19.5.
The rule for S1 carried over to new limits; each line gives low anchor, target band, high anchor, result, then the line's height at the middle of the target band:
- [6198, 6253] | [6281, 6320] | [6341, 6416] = 0.034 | 22.1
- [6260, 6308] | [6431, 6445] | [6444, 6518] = -0.023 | 22.1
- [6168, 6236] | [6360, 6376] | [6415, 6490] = 0.040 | 22.3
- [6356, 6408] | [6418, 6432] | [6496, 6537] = -0.052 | 22.2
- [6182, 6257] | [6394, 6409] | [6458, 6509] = -0.060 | 21.8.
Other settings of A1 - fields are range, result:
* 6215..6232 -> 20.3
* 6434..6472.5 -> 22.8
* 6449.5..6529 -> 22.3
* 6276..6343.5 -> 21.4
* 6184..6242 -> 21.4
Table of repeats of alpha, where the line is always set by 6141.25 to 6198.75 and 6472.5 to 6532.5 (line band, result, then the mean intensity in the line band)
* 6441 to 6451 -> -0.09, 23.9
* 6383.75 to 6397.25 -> 0.01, 21.8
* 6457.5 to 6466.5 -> -0.01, 22.3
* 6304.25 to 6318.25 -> -0.03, 22.6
